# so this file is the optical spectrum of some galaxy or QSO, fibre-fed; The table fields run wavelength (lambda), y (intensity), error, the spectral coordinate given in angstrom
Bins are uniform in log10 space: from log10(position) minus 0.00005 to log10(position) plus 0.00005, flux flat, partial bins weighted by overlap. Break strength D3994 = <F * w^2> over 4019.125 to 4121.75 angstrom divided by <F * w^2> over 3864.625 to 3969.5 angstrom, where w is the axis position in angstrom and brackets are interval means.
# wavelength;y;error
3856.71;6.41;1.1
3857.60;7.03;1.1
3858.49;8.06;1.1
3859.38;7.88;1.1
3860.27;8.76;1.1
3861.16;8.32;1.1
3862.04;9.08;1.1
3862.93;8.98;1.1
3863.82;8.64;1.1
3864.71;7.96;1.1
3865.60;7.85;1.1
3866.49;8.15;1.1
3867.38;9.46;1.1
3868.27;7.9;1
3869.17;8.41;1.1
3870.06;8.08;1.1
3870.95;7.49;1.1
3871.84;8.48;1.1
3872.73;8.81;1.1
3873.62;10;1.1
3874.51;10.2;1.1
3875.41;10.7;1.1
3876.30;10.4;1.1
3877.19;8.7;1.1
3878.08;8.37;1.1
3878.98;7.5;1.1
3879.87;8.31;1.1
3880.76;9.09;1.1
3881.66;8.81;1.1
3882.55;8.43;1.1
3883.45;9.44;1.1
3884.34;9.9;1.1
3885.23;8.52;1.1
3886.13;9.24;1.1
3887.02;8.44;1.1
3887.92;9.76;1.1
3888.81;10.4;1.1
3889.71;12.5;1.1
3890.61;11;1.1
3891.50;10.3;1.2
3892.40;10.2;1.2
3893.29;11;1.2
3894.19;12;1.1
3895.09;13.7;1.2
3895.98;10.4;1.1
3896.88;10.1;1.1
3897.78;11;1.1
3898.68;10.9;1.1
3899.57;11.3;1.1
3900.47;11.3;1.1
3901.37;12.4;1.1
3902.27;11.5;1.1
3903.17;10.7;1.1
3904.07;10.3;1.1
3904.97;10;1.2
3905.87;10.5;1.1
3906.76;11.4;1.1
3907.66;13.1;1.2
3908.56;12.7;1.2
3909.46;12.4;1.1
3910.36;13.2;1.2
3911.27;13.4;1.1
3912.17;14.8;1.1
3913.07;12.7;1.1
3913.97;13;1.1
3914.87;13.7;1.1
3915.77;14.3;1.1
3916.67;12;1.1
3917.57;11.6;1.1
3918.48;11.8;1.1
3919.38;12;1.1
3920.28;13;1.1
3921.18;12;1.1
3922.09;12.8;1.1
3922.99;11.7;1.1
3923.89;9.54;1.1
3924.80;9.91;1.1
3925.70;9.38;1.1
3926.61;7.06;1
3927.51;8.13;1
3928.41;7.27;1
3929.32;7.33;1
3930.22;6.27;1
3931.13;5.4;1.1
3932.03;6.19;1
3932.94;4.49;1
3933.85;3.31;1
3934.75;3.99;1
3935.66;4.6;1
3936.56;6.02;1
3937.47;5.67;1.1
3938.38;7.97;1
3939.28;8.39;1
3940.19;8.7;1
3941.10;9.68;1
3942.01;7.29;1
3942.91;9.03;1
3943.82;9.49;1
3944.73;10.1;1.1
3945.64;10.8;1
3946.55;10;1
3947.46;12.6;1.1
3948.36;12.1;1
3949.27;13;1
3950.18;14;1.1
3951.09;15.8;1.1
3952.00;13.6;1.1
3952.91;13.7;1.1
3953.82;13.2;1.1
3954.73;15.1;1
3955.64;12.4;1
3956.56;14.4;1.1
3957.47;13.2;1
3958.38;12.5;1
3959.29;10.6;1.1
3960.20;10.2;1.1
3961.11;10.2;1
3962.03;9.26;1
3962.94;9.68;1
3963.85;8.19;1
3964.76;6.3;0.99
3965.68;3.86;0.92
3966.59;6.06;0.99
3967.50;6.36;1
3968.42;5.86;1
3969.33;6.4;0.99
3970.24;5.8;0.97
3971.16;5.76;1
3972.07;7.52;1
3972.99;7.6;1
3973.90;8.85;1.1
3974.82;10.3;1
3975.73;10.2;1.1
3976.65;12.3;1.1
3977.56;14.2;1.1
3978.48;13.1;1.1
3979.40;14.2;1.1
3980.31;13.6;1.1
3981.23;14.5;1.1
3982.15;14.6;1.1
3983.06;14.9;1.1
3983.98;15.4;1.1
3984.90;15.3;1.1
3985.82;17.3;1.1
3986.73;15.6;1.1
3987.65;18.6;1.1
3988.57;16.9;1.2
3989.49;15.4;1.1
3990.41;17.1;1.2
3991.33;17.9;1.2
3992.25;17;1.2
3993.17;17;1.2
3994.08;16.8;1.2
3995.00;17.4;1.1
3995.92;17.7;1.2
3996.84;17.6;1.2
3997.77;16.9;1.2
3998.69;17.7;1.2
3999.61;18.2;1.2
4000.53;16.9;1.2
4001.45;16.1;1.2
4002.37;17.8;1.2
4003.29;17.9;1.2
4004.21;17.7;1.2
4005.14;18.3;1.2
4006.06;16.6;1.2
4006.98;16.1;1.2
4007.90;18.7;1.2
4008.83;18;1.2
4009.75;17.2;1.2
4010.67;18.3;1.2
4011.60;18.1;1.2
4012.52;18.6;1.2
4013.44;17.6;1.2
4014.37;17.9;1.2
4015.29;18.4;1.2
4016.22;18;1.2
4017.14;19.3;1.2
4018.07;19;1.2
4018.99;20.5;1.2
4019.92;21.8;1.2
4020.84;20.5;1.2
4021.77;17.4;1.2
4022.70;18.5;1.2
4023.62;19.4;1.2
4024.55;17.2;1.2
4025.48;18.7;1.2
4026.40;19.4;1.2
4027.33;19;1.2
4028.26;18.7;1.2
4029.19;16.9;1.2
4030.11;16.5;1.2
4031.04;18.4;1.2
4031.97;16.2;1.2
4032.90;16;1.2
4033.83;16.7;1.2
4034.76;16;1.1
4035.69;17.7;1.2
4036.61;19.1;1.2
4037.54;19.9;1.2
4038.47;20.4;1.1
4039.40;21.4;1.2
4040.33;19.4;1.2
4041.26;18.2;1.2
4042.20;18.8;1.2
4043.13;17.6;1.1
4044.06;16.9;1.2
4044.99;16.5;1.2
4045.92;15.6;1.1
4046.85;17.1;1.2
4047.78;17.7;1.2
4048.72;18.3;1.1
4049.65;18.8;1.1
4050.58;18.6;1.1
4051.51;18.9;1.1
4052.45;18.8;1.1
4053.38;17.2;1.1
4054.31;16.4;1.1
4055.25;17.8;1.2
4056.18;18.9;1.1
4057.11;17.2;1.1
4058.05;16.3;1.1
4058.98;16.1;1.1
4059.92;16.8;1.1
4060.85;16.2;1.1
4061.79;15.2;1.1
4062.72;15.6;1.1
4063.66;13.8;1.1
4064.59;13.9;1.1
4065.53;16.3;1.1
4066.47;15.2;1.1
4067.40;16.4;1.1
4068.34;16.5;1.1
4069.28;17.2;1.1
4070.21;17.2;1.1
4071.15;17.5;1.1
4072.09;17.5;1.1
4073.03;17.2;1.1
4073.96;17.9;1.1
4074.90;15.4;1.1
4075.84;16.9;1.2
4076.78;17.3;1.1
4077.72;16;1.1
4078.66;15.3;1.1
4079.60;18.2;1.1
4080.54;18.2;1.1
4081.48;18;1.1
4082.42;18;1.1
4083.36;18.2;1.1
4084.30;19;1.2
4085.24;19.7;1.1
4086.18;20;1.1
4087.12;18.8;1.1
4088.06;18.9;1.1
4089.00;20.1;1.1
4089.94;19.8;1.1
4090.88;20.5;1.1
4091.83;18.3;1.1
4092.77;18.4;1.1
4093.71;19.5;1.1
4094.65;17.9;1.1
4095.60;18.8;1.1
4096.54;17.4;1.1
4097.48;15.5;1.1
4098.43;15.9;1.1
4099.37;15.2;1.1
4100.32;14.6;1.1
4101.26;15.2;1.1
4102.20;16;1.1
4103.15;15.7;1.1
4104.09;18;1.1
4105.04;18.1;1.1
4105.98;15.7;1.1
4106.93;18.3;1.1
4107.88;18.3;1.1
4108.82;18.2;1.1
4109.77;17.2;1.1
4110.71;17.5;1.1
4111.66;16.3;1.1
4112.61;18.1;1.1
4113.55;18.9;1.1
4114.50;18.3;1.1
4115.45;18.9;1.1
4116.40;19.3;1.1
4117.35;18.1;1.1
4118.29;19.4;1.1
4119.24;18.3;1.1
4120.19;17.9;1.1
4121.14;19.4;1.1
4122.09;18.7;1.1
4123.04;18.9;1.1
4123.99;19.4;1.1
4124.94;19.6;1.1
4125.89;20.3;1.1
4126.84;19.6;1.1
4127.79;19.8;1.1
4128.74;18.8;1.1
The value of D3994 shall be 1.9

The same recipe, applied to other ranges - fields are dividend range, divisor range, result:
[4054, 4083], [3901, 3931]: 1.61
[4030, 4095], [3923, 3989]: 1.82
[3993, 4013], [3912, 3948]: 1.96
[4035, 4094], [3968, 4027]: 1.15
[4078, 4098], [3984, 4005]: 1.13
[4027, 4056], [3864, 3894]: 2.11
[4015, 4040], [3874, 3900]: 1.99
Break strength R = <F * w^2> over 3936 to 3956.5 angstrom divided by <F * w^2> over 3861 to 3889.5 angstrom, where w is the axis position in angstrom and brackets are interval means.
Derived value 1.27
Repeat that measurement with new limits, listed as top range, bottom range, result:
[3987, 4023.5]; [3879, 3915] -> 1.72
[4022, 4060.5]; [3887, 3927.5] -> 1.67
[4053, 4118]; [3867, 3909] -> 1.90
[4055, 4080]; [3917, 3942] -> 2.13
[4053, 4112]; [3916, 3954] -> 1.94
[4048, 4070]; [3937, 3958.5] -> 1.57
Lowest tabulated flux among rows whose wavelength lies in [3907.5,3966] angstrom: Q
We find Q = 3.31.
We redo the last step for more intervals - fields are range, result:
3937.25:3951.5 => 5.67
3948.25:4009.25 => 3.86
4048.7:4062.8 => 15.2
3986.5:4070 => 13.8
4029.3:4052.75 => 15.6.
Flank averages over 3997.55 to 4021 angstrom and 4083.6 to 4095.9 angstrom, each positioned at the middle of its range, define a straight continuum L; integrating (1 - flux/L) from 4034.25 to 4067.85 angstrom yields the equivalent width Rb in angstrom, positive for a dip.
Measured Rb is 2.4 angstrom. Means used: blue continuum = 18.1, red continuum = 19.2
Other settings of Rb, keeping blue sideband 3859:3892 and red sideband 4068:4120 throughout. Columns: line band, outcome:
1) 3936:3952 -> 2.3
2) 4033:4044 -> -2.1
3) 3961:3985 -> 5.6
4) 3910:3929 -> -1.4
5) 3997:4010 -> -3.1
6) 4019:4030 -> -2.9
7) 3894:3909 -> -1.9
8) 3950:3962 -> -0.6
